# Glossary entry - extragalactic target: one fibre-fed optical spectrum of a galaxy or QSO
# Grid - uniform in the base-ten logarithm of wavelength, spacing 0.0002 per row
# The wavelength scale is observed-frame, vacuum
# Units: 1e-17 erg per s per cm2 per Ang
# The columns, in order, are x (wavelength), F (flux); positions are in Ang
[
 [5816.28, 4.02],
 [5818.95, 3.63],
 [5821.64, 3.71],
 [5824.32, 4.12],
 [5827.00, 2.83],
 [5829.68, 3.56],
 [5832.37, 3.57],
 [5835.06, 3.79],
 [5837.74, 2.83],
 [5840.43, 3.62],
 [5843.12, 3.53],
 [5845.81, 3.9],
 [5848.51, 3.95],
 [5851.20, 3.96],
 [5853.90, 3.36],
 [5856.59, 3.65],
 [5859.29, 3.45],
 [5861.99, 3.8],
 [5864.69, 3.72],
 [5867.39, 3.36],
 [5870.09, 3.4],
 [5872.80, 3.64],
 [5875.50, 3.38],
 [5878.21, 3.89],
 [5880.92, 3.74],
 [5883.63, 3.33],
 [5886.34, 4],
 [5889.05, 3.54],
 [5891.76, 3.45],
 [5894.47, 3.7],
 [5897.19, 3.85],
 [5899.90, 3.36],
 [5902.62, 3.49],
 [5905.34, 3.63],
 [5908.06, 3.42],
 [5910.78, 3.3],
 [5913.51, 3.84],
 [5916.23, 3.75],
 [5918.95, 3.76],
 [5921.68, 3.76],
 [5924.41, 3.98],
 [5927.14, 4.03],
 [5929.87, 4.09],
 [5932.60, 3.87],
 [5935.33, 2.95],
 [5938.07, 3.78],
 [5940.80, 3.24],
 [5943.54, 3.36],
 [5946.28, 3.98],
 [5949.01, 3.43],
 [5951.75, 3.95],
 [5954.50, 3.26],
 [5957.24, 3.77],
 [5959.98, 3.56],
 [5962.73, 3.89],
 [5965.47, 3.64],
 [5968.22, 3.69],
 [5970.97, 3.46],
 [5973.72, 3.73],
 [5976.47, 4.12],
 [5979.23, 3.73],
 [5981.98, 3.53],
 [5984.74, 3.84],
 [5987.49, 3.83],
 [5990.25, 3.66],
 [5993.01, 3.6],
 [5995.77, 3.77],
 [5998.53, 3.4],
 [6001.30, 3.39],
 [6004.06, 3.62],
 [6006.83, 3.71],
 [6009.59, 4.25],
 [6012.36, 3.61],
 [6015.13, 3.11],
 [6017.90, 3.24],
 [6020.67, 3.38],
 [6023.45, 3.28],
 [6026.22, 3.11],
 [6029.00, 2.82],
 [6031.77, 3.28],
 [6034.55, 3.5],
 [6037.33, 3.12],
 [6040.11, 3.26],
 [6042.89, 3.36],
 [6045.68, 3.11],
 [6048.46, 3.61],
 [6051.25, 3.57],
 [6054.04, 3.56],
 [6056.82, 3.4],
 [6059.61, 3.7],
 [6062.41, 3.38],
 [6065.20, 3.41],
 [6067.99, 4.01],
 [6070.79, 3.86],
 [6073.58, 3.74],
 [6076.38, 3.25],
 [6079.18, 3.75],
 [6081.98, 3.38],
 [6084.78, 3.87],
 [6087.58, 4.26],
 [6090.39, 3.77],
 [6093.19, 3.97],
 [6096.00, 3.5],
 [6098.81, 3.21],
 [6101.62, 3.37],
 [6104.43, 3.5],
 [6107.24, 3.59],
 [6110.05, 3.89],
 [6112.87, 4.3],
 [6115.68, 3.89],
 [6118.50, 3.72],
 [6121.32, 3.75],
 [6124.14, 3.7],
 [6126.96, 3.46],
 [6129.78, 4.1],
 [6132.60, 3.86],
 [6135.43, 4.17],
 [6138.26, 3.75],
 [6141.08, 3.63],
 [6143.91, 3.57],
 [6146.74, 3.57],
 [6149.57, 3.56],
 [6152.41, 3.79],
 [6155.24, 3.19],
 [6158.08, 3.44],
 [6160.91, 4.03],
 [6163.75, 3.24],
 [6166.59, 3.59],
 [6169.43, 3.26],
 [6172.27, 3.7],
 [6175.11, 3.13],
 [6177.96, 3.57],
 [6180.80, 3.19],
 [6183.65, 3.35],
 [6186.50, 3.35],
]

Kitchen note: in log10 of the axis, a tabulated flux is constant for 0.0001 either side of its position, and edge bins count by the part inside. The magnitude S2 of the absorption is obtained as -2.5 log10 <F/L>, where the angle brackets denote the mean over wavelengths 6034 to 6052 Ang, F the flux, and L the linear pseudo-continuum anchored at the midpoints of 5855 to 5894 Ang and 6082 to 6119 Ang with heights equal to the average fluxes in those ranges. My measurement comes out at 0.11 mag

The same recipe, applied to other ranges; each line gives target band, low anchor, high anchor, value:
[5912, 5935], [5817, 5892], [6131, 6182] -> -0.07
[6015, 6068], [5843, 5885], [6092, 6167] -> 0.10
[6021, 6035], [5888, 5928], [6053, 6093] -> 0.15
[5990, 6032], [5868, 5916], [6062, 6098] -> 0.06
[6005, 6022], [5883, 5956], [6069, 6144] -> 0.04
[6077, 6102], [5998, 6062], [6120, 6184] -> -0.05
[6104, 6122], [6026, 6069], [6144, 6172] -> -0.10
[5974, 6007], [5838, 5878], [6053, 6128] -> -0.01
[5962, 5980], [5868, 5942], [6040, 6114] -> -0.04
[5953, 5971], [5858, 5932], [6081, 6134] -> 0.02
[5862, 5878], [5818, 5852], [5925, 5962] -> 0.02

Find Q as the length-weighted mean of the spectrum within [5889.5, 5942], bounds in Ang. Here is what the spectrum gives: 3.64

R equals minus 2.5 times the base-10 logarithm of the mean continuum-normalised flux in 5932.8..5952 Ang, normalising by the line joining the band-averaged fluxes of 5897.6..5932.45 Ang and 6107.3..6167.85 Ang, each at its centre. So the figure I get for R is 0.056 mag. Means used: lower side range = 3.71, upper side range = 3.72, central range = 3.52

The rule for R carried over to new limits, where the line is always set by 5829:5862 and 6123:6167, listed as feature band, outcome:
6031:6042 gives 0.11 mag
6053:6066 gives 0.05 mag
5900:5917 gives 0.02 mag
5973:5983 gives -0.05 mag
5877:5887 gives -0.03 mag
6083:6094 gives -0.08 mag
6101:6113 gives -0.01 mag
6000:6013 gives -0.03 mag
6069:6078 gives 0.00 mag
